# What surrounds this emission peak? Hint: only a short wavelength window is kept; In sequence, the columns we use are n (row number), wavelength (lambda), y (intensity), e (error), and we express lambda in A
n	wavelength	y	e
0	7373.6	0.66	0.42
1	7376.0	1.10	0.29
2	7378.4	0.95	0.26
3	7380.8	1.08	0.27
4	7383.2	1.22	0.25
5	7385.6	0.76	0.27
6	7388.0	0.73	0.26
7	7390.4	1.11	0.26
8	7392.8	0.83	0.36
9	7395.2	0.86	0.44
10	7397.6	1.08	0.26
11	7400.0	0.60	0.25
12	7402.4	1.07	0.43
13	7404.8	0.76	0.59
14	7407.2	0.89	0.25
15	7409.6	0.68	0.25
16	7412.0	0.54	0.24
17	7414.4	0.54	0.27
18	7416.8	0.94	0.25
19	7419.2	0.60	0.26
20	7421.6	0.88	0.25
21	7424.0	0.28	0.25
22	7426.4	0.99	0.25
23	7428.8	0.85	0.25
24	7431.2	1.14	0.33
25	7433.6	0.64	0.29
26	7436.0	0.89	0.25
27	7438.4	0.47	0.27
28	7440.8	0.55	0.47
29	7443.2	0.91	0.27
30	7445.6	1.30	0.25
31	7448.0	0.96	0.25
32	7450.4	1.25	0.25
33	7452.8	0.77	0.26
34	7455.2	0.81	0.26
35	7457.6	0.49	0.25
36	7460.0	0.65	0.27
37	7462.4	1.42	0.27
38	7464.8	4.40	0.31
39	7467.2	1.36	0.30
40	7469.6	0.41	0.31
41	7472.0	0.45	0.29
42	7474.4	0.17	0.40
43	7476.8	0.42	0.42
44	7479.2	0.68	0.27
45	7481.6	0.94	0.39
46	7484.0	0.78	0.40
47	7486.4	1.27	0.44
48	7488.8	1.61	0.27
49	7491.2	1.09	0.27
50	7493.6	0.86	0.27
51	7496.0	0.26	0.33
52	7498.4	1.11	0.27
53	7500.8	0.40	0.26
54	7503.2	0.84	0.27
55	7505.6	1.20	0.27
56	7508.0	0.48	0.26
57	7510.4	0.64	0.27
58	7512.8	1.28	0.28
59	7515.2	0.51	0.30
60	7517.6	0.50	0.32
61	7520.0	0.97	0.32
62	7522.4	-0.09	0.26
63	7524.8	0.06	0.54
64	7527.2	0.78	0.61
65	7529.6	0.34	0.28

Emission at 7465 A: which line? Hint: H-alpha 6563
